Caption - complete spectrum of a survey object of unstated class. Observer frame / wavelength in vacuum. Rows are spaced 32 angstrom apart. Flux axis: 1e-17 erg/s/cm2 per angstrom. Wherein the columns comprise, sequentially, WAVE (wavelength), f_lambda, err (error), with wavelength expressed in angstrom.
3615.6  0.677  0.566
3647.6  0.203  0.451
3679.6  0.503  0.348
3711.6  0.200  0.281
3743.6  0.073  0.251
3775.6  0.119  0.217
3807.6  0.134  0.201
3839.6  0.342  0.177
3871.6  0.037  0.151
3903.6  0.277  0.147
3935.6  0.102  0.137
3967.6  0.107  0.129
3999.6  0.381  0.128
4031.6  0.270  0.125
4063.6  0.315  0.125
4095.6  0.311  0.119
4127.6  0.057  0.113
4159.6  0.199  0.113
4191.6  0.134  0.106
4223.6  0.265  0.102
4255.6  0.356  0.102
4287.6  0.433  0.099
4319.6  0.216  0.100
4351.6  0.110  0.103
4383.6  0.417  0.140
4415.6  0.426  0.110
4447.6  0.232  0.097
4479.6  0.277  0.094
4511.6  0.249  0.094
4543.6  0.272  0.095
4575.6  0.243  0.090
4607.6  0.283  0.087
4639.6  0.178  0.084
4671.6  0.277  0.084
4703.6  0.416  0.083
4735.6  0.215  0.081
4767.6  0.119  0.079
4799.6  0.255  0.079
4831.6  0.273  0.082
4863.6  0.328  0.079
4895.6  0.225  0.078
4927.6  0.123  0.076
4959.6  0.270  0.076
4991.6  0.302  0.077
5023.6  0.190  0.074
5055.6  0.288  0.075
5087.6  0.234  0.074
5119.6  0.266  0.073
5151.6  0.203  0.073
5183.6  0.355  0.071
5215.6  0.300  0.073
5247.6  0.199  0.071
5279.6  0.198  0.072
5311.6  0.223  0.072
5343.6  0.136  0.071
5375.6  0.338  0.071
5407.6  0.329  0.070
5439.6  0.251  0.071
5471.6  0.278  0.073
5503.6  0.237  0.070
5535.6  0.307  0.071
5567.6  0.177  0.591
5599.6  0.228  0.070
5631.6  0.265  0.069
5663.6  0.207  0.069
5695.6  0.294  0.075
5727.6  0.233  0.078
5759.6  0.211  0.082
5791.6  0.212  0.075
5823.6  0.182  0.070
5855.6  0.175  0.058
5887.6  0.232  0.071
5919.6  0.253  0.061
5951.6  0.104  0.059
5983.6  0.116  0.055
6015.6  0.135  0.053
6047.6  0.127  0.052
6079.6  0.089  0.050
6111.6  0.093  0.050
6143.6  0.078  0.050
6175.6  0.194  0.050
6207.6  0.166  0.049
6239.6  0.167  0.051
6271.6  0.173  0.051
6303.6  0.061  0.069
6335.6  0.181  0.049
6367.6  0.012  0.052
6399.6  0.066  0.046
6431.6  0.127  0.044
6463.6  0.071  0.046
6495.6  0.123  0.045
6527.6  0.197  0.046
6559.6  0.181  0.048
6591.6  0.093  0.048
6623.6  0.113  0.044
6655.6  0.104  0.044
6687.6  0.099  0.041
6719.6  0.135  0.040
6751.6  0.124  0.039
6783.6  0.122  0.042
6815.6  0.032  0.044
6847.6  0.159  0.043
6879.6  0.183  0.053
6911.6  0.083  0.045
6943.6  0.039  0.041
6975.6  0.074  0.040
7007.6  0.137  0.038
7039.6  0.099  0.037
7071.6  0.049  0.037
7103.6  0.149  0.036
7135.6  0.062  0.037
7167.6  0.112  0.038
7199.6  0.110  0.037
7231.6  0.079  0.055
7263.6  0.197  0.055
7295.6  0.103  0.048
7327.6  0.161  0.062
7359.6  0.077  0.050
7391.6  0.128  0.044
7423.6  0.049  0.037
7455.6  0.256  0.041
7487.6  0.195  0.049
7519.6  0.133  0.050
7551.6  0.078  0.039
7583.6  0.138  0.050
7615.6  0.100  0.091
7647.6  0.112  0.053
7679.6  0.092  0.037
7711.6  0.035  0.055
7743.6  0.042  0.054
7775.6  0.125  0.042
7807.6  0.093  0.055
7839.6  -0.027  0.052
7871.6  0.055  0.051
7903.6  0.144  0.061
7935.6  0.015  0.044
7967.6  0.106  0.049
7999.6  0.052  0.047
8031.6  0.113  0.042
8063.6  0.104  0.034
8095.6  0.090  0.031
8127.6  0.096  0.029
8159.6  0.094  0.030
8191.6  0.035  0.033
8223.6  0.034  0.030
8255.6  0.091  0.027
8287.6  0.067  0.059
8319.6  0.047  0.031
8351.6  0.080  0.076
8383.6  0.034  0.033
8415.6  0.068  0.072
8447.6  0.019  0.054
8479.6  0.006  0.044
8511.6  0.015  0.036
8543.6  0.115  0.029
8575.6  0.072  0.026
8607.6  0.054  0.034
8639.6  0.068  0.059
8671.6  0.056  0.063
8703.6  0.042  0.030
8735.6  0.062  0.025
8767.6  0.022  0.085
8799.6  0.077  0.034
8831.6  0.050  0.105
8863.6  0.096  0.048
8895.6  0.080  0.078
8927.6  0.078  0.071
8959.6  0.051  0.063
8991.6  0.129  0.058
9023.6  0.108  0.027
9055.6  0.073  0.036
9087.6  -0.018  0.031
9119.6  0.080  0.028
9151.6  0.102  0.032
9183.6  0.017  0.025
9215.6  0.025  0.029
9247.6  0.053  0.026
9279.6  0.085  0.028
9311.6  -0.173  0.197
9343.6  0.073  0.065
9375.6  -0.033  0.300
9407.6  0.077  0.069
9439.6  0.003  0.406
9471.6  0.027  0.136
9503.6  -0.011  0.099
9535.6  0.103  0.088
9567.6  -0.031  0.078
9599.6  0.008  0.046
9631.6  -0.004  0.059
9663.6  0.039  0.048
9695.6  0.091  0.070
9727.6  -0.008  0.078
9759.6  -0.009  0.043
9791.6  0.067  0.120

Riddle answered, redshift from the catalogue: 0.137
